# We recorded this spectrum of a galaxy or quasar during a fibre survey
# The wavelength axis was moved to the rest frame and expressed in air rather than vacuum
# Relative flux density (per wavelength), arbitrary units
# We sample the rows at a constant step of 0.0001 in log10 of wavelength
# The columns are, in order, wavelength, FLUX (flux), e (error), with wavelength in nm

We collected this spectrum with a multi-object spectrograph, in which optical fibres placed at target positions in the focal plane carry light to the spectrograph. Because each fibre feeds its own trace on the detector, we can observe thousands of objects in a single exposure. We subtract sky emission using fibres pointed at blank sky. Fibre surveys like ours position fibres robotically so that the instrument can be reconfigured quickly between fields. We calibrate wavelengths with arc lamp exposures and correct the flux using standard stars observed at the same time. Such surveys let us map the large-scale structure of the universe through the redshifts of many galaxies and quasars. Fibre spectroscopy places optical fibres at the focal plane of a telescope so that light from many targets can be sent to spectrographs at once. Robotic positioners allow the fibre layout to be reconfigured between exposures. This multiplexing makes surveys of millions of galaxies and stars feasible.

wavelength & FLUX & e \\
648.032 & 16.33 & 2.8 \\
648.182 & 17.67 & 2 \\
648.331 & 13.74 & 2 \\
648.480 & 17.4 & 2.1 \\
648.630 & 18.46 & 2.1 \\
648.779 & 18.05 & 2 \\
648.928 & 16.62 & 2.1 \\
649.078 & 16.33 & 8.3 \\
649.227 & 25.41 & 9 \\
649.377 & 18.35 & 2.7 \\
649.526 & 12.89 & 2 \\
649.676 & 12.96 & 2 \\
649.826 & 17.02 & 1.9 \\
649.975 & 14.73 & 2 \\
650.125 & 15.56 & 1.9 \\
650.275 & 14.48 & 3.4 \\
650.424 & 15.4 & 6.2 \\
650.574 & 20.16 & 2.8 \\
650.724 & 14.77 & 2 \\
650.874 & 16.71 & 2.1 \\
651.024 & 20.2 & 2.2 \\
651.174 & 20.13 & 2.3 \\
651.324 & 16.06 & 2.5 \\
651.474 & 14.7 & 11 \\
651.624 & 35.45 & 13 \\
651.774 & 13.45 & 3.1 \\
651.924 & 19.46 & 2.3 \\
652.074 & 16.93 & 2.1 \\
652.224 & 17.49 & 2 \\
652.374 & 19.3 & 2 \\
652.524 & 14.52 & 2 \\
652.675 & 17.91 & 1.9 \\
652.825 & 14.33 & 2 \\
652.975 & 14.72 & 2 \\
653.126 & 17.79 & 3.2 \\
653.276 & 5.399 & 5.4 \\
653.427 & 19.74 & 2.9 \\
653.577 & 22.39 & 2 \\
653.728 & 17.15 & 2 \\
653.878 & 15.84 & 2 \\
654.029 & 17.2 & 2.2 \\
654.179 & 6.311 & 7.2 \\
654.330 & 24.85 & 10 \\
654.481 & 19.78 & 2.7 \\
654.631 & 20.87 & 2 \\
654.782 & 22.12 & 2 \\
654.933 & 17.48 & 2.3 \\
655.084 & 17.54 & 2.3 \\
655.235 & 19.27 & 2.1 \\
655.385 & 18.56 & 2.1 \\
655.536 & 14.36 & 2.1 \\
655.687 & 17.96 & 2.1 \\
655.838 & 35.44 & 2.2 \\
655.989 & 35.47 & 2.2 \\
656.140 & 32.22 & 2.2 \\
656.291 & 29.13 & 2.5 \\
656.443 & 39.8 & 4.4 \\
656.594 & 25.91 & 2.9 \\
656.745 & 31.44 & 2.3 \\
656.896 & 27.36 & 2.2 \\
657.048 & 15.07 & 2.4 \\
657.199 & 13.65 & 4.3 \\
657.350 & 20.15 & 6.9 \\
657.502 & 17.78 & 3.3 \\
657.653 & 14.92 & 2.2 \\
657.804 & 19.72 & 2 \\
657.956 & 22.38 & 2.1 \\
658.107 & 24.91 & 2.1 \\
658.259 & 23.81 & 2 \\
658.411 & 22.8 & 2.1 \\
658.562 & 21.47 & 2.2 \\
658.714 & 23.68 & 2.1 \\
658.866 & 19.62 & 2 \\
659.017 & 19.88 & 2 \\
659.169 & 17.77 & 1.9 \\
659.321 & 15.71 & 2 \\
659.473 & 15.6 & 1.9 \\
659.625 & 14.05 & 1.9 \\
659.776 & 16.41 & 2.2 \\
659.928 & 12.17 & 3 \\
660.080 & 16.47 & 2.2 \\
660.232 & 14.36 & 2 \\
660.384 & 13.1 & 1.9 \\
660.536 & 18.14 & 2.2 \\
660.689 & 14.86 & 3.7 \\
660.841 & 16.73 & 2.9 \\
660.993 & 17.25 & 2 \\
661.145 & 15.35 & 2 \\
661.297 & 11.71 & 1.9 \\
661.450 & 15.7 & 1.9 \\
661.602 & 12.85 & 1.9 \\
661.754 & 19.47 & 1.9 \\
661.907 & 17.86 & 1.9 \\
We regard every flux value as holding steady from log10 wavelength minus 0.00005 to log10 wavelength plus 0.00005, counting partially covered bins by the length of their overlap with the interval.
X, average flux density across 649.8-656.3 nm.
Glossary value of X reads 18.8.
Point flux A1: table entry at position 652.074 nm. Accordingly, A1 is 16.93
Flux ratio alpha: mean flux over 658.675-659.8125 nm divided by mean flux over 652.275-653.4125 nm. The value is 1.17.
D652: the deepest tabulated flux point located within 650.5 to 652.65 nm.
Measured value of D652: 13.45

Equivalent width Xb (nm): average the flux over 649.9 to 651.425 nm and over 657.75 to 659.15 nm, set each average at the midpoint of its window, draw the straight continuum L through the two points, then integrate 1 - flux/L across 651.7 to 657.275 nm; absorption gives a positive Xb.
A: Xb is -0.23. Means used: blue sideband 16.8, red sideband 21.9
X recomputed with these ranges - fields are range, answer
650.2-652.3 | 18.2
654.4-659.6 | 22.1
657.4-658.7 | 21.1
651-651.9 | 20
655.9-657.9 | 24.9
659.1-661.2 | 15.6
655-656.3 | 24.2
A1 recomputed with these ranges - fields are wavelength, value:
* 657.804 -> 19.72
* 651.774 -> 13.45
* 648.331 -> 13.74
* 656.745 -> 31.44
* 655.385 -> 18.56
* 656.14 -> 32.22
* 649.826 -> 17.02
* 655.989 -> 35.47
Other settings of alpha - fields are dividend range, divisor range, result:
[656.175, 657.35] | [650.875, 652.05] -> 1.32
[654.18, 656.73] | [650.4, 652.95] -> 1.33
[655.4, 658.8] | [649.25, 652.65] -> 1.37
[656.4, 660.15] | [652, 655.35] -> 1.18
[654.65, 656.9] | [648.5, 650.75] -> 1.51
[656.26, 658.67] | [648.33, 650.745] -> 1.38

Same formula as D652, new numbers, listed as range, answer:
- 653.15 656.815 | 5.399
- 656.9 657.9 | 13.65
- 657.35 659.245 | 14.92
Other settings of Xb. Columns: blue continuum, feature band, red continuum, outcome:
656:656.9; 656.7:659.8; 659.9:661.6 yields 0.59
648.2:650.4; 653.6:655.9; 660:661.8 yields -0.42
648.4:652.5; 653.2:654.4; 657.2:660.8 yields 0.12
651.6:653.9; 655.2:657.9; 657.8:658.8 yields -0.37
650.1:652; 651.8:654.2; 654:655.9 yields 0.33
